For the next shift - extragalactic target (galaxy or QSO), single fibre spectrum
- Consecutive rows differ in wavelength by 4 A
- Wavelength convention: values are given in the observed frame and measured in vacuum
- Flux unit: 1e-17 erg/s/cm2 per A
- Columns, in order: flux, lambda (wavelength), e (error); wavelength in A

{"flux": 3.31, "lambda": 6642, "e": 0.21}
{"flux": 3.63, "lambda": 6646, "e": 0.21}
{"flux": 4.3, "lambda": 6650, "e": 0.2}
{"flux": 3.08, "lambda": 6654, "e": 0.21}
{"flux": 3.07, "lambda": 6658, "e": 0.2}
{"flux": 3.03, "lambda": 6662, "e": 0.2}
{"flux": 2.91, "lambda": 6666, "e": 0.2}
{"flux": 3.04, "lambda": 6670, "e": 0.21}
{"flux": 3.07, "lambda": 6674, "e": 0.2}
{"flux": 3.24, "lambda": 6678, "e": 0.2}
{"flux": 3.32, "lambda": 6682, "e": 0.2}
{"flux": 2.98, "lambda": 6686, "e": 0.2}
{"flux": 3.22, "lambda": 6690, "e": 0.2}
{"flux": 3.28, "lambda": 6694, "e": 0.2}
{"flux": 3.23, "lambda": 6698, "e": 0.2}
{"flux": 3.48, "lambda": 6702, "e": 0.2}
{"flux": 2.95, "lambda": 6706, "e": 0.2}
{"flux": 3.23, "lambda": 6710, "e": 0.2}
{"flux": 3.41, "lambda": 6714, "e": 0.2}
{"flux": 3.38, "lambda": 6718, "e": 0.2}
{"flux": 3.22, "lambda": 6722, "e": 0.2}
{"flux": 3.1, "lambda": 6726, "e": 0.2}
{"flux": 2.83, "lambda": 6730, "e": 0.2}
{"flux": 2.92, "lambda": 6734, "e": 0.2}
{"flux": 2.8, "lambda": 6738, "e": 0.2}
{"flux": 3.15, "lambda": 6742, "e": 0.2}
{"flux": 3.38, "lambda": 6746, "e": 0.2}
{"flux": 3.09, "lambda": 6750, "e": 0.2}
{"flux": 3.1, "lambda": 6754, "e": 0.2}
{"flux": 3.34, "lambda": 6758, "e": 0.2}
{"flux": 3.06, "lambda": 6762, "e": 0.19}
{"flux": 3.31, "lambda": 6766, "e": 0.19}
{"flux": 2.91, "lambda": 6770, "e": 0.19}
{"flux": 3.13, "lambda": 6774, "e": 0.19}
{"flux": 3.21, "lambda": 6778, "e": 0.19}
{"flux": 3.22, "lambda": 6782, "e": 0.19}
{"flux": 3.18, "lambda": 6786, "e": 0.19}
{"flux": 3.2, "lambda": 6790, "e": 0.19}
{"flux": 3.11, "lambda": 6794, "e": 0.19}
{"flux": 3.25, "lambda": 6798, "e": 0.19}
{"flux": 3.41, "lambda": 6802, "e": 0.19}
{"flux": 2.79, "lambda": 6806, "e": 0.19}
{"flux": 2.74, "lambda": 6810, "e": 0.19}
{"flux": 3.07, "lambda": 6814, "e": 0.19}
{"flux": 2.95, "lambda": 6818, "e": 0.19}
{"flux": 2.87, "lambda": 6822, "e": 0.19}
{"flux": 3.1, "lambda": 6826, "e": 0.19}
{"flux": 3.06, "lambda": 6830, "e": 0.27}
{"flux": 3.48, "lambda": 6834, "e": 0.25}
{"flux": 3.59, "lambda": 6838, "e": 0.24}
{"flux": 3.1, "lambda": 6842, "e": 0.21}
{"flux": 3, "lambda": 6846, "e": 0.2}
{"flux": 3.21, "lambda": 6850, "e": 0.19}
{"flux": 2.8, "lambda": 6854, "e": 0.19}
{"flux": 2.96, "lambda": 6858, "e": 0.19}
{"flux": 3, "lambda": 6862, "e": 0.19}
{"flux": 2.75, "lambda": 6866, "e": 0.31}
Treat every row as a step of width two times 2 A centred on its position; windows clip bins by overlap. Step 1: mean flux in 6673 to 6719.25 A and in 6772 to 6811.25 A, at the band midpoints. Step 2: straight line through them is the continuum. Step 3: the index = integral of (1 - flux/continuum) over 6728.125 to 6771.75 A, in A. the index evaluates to 1.3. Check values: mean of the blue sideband 3.23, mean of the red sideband 3.13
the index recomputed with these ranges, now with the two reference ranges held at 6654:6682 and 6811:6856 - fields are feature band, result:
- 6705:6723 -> -1.0 A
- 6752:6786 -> -0.7 A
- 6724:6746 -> 0.7 A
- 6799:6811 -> 0.3 A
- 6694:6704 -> -0.8 A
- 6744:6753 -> -0.4 A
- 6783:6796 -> -0.3 A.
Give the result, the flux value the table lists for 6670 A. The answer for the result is 3.04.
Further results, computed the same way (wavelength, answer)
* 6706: 2.95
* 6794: 3.11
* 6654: 3.08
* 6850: 3.21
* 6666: 2.91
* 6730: 2.83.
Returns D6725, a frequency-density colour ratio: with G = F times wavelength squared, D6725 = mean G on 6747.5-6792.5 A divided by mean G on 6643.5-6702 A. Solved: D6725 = 1.0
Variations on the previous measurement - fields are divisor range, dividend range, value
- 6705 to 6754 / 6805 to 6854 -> 1.01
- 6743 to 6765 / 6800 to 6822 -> 0.95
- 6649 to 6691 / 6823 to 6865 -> 1.03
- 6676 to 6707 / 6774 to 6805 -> 1.02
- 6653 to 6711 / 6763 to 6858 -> 1.03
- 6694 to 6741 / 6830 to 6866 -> 1.03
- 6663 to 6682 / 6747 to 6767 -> 1.06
